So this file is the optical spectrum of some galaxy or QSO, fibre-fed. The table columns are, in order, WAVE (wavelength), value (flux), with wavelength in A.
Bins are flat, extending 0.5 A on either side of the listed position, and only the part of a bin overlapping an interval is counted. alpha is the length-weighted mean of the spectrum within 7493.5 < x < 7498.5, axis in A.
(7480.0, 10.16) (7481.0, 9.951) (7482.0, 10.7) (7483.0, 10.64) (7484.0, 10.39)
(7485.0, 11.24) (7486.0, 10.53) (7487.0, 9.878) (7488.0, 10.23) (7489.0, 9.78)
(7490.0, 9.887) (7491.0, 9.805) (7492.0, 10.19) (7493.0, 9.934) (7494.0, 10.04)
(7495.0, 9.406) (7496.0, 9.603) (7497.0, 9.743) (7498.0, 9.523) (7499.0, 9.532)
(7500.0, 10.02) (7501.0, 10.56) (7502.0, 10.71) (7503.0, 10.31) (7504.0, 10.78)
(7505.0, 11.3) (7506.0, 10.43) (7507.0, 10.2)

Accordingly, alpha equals 9.66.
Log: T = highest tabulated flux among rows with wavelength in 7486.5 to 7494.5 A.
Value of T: 10.23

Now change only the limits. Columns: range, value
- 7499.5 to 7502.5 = 10.71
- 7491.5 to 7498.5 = 10.19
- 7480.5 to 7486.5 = 11.24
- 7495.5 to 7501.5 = 10.56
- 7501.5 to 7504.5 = 10.78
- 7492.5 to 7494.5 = 10.04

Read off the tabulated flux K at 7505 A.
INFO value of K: 11.3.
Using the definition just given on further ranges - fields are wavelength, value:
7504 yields 10.78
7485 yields 11.24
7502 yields 10.71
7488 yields 10.23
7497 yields 9.743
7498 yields 9.523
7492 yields 10.19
